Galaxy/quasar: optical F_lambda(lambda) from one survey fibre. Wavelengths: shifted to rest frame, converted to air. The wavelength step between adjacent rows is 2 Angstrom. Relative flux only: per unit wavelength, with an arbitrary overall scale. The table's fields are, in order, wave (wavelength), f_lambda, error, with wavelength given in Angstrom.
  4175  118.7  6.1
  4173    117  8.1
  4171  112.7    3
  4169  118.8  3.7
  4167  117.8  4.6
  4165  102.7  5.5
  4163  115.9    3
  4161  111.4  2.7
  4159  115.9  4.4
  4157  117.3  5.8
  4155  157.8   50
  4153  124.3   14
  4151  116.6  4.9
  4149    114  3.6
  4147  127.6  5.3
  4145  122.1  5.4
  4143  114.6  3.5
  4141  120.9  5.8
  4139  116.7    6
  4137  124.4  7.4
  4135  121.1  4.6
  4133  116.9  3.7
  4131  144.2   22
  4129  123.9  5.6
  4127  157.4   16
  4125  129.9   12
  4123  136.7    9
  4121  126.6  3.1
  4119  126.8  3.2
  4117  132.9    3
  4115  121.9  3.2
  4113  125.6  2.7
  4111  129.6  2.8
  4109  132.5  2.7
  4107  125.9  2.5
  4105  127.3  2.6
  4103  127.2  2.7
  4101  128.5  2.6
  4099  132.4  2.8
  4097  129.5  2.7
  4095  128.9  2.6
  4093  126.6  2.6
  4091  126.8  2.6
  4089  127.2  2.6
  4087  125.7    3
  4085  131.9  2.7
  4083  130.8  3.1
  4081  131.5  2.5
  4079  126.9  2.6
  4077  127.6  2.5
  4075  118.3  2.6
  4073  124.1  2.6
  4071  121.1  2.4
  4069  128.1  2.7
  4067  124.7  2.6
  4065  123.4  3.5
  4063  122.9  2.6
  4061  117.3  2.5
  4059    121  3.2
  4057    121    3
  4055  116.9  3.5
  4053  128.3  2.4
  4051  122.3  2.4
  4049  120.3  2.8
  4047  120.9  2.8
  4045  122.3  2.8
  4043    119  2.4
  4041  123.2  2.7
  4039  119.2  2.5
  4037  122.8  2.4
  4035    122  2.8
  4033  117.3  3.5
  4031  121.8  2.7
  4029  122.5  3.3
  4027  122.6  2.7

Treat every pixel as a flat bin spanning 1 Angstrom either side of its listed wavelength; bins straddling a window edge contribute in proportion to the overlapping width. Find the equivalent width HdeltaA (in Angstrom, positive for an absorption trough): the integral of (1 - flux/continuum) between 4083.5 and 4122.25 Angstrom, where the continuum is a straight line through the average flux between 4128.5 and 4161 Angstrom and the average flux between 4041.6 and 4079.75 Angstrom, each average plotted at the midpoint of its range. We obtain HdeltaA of -1.69 Angstrom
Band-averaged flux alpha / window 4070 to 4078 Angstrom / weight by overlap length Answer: 123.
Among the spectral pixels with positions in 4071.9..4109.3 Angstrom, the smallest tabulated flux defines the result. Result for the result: 118.3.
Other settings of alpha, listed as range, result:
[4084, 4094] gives 128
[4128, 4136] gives 127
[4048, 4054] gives 124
